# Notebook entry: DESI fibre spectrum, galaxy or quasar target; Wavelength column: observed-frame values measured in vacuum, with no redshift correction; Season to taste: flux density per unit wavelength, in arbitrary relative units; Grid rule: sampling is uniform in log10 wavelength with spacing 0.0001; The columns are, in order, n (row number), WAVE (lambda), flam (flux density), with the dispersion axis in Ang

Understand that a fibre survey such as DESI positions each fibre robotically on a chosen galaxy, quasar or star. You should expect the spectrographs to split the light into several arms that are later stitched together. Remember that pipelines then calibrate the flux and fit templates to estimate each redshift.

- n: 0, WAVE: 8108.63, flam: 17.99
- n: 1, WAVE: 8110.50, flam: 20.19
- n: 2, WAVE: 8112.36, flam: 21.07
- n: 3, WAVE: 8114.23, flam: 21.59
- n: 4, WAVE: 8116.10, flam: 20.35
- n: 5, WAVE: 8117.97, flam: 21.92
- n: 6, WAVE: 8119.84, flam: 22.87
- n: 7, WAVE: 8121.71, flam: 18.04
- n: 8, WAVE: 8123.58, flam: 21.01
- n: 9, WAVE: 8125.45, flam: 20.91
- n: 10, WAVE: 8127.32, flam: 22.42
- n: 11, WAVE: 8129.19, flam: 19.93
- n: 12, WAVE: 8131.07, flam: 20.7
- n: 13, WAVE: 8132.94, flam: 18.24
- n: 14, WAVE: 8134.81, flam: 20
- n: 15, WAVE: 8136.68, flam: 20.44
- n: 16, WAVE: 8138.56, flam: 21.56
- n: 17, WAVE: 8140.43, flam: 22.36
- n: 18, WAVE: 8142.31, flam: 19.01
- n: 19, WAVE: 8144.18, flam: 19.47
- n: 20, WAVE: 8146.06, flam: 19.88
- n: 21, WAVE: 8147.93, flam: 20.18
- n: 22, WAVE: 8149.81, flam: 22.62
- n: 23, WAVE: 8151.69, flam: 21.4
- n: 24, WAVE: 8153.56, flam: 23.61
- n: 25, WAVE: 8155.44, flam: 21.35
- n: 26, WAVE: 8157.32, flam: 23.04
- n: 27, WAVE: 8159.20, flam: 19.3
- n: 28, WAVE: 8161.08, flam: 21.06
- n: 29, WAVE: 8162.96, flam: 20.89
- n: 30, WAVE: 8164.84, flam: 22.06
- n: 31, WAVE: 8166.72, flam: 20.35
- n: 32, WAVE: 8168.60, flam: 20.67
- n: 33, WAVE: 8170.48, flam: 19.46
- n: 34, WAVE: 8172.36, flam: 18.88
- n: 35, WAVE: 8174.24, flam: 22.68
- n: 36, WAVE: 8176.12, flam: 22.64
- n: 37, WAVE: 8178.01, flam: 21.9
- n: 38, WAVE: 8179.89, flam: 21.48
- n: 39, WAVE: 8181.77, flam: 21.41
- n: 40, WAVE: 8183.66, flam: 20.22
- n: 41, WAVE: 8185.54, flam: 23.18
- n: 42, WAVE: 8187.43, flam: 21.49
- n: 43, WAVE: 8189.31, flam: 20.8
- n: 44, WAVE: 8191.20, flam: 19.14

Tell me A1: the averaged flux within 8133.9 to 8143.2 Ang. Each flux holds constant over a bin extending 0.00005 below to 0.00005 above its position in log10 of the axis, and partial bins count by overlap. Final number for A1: 20.7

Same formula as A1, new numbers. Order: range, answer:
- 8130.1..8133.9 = 19.5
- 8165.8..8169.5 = 20.5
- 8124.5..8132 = 21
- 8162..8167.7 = 21.1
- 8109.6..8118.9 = 21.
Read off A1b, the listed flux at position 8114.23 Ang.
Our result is 21.59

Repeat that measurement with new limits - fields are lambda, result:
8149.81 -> 22.62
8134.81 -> 20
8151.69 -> 21.4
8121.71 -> 18.04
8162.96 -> 20.89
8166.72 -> 20.35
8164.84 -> 22.06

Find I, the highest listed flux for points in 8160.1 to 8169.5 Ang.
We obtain 22.06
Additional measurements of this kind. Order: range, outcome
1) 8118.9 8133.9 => 22.87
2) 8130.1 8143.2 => 22.36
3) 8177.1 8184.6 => 21.9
